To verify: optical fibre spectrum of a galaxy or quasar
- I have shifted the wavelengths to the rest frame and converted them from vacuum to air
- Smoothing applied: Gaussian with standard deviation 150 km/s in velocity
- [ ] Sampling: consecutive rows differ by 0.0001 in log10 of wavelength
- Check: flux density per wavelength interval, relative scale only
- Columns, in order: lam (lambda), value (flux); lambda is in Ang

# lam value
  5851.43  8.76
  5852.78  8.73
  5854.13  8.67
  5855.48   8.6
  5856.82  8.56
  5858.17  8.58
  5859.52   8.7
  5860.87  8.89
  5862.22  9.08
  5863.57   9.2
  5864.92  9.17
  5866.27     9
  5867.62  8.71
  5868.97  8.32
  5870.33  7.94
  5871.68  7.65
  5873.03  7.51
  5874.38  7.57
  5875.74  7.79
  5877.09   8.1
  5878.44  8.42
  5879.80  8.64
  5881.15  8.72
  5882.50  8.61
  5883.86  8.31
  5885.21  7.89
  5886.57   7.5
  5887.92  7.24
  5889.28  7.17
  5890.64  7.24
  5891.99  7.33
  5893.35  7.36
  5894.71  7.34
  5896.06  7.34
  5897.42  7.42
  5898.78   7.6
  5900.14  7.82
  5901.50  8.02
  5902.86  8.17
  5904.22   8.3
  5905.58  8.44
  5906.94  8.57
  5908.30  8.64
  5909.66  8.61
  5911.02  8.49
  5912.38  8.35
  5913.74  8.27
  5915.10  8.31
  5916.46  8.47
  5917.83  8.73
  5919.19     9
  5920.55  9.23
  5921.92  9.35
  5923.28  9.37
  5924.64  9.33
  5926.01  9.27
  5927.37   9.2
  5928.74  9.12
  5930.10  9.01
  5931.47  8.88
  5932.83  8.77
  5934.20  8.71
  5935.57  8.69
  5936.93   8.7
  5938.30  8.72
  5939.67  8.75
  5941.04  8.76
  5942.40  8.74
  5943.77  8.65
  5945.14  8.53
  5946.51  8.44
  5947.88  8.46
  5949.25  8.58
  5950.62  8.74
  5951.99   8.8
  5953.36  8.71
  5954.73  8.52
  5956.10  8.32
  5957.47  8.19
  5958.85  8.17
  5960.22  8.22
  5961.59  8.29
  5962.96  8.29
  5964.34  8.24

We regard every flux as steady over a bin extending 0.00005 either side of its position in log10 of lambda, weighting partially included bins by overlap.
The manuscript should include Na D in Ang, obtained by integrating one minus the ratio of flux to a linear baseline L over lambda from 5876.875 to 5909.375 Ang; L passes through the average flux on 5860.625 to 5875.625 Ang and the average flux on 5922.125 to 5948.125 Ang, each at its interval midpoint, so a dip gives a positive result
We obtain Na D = 2.47 Ang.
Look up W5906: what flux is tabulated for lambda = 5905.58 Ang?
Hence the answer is 8.44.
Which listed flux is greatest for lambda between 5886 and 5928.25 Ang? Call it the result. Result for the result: 9.37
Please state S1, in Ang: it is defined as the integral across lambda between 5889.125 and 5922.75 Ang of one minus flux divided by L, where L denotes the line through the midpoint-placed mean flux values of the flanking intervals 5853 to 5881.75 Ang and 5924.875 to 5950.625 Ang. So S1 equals 1.9 Ang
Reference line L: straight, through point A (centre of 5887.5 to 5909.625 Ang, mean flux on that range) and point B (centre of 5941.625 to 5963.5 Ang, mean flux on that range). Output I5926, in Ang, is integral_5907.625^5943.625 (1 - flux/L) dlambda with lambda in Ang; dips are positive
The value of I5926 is -3.1 Ang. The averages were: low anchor 7.78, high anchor 8.48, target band 8.83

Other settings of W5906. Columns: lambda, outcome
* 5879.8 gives 8.64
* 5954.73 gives 8.52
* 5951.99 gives 8.8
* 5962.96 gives 8.29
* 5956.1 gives 8.32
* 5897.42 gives 7.42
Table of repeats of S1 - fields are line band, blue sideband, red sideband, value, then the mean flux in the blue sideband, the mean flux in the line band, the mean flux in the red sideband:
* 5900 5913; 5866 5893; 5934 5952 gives -0.2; 7.96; 8.36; 8.66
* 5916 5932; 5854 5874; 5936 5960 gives -1.0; 8.56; 9.09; 8.57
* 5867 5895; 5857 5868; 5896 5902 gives 1.3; 8.9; 7.88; 7.65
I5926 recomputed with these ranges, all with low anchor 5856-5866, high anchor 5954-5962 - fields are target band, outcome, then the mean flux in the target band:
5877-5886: 0.4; 8.39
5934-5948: -0.4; 8.66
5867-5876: 0.9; 7.92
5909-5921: -0.1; 8.6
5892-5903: 1.4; 7.58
